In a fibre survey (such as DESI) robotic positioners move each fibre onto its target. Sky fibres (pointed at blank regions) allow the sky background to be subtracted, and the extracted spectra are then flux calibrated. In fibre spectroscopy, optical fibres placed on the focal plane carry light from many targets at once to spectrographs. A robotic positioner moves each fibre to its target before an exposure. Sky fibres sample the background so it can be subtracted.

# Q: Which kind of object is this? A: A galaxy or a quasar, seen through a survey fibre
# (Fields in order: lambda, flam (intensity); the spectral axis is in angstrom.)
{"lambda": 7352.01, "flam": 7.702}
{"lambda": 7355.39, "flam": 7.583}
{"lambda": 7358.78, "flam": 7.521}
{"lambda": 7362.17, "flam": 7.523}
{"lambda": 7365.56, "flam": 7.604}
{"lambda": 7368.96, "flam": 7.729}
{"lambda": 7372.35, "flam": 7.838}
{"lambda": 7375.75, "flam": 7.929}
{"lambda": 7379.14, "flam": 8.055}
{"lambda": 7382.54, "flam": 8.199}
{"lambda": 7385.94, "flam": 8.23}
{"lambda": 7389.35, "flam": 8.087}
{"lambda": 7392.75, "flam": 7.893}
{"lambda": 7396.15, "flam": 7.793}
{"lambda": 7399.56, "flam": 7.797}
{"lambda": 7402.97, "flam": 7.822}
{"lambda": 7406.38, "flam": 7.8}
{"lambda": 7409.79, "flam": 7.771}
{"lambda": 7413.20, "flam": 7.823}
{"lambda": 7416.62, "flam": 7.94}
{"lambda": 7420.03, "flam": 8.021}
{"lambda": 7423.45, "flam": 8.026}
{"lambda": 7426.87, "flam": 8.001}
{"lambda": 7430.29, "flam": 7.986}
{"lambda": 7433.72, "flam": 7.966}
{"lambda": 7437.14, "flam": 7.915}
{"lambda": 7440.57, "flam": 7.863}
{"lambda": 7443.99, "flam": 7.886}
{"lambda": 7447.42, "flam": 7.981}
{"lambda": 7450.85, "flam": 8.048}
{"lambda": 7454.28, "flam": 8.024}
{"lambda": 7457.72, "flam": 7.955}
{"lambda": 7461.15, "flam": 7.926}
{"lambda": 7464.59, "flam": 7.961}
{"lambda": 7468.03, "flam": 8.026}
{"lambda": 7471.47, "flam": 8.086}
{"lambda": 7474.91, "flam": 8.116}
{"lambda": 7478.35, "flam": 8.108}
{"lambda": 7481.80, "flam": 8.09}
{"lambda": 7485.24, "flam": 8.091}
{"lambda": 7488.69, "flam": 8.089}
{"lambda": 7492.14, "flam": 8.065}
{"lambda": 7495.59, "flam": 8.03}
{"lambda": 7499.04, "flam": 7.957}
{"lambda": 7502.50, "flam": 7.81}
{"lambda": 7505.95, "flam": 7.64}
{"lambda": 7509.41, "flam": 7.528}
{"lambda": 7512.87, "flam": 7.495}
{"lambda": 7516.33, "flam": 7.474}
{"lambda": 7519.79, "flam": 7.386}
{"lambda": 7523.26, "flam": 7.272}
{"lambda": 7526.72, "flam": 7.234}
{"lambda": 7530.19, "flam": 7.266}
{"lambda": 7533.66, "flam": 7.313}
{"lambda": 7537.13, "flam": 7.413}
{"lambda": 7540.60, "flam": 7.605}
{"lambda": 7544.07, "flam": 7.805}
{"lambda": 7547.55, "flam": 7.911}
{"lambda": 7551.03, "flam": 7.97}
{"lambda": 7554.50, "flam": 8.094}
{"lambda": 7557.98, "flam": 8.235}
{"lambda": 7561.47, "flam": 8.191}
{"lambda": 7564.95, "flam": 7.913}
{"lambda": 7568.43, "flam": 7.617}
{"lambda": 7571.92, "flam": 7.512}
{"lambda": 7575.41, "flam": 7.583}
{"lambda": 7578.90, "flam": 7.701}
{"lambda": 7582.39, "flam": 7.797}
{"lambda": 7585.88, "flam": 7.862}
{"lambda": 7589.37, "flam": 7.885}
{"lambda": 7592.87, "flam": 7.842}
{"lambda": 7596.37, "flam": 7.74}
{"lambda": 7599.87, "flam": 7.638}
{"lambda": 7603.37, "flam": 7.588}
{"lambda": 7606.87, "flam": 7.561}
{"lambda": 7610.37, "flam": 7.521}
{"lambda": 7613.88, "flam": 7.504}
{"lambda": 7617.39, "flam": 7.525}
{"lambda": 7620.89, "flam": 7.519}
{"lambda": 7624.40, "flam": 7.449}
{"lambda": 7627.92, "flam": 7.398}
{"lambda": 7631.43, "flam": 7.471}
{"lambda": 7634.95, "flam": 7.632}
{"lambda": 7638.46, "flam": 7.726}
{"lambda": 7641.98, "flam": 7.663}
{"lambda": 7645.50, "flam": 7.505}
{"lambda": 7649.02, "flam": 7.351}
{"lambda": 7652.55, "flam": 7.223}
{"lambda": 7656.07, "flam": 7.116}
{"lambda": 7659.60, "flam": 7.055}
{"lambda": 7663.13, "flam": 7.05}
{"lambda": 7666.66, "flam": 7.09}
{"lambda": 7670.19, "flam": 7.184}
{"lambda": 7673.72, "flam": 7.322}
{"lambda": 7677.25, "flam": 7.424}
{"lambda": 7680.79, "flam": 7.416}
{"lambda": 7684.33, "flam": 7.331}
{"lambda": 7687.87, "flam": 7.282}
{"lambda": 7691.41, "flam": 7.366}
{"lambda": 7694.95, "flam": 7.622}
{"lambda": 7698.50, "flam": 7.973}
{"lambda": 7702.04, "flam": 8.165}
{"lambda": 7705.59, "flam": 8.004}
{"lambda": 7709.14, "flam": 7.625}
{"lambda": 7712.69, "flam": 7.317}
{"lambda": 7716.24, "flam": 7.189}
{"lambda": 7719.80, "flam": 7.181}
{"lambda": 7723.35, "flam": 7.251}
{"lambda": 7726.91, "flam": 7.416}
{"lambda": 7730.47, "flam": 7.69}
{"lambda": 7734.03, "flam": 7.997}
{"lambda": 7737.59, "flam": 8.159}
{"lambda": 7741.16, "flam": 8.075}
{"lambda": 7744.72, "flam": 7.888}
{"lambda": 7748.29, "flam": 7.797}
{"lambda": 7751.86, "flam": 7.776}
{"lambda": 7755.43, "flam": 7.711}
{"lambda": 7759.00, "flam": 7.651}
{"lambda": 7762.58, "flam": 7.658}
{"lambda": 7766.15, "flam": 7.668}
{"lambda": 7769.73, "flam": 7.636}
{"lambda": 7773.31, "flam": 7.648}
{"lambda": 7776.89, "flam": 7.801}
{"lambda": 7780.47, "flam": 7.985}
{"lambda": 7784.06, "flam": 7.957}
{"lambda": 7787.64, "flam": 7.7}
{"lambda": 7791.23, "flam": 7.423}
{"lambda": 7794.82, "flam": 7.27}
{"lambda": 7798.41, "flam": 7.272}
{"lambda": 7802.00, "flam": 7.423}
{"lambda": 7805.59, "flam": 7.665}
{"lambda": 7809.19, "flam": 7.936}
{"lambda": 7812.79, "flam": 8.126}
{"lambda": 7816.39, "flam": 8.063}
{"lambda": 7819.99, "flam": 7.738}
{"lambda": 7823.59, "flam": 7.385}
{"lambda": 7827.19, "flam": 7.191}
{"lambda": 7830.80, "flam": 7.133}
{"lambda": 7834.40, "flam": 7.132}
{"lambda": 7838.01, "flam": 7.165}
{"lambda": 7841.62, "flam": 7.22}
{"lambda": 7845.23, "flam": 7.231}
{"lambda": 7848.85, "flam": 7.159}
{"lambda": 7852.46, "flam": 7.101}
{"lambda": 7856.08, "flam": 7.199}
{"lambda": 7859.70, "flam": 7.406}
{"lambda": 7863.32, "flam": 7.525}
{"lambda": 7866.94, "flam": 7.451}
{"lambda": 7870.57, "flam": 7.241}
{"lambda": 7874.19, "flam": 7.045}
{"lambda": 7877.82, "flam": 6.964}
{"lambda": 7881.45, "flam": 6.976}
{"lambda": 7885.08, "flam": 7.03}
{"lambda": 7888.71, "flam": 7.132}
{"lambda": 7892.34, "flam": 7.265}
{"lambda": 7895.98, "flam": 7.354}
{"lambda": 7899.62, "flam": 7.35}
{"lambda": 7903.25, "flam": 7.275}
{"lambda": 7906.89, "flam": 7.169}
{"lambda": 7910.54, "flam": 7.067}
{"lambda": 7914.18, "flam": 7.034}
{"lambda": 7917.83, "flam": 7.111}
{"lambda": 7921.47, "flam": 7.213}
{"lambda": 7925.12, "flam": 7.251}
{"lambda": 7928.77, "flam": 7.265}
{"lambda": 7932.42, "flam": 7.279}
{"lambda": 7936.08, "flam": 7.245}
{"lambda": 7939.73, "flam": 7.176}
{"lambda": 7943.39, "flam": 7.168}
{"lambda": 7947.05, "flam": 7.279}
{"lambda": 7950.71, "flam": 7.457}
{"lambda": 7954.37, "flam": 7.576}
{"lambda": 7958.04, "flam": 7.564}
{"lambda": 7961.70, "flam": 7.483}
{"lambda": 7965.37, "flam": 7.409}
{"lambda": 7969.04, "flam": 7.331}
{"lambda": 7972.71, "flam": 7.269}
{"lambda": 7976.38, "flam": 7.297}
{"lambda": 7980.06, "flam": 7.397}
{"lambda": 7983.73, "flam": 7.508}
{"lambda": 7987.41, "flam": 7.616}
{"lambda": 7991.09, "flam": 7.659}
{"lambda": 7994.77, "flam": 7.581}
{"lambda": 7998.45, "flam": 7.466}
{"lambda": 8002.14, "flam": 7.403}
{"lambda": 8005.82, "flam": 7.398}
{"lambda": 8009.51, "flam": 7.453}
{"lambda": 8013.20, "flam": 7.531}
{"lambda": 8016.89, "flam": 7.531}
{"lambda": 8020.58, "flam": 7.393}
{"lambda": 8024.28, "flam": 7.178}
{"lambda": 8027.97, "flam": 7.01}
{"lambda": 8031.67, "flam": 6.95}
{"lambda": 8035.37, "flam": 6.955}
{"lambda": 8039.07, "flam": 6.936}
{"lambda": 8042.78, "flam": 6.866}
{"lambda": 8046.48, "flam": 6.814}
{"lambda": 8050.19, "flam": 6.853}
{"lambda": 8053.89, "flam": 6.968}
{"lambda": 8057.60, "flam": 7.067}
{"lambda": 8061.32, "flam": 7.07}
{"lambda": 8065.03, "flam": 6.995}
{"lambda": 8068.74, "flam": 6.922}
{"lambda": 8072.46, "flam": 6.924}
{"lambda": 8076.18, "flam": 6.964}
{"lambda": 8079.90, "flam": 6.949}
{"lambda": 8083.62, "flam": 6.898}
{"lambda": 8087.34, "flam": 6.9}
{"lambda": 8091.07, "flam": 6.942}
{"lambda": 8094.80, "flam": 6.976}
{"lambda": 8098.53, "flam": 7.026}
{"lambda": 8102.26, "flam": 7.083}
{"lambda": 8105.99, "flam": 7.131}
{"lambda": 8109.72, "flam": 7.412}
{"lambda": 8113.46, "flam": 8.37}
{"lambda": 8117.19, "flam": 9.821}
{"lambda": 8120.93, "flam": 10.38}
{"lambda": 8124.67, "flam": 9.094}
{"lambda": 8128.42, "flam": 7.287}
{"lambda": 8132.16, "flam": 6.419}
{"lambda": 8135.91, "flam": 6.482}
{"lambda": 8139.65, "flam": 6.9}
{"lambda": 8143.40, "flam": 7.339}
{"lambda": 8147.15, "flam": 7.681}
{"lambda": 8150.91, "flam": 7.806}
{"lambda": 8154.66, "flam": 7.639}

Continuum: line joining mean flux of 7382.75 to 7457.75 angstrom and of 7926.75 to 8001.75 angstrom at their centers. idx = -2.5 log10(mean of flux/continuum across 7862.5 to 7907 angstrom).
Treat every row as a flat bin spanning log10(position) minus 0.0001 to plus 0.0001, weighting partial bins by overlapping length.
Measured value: 0.04 mag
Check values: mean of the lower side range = 7.94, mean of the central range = 7.21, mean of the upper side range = 7.4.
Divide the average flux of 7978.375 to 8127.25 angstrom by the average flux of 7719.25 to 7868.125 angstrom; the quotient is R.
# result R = 1.0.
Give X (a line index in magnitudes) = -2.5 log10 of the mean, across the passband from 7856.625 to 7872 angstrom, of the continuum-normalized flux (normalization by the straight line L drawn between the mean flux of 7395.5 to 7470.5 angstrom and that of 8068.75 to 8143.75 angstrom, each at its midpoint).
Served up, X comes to 0.03 mag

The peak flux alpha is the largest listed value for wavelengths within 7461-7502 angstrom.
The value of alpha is 8.116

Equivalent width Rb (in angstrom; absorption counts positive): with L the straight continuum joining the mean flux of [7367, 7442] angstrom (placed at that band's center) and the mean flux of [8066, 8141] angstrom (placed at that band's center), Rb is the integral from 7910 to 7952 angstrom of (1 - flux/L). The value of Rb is 1.94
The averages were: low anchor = 7.93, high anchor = 7.44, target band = 7.21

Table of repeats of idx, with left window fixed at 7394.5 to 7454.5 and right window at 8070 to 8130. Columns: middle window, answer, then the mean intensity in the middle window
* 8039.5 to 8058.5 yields 0.11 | 6.91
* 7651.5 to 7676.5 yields 0.09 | 7.16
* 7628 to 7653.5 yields 0.04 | 7.51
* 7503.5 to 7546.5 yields 0.06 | 7.47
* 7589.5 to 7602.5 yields 0.01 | 7.74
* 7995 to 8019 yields 0.03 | 7.47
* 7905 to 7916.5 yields 0.09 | 7.09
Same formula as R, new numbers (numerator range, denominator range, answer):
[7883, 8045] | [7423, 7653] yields 0.94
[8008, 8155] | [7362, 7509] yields 0.92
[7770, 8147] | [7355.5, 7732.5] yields 0.95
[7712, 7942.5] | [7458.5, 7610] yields 0.96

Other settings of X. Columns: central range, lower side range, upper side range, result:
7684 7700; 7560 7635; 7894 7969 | 0.00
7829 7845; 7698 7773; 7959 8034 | 0.06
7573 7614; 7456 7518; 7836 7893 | 0.00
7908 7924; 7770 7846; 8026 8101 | 0.03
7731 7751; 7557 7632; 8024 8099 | -0.07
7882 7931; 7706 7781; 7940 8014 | 0.05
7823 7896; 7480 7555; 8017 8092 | 0.01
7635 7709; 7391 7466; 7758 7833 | 0.04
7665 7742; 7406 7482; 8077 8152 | 0.04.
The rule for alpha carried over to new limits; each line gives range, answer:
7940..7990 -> 7.616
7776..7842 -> 8.126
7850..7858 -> 7.199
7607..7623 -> 7.525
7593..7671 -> 7.74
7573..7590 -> 7.885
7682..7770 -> 8.165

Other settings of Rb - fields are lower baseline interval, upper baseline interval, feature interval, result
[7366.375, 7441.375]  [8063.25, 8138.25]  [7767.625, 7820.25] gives -0.3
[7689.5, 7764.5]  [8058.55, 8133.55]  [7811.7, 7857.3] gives 1.6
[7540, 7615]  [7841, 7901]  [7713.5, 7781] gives -2.1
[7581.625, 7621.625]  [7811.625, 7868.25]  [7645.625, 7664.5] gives 1.0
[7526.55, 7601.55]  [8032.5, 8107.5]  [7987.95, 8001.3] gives -0.9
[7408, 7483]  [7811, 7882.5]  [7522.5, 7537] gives 1.0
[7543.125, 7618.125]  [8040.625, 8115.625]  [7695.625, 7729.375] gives 0.1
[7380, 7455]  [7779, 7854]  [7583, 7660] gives 1.7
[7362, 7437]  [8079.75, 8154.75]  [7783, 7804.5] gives 0.6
